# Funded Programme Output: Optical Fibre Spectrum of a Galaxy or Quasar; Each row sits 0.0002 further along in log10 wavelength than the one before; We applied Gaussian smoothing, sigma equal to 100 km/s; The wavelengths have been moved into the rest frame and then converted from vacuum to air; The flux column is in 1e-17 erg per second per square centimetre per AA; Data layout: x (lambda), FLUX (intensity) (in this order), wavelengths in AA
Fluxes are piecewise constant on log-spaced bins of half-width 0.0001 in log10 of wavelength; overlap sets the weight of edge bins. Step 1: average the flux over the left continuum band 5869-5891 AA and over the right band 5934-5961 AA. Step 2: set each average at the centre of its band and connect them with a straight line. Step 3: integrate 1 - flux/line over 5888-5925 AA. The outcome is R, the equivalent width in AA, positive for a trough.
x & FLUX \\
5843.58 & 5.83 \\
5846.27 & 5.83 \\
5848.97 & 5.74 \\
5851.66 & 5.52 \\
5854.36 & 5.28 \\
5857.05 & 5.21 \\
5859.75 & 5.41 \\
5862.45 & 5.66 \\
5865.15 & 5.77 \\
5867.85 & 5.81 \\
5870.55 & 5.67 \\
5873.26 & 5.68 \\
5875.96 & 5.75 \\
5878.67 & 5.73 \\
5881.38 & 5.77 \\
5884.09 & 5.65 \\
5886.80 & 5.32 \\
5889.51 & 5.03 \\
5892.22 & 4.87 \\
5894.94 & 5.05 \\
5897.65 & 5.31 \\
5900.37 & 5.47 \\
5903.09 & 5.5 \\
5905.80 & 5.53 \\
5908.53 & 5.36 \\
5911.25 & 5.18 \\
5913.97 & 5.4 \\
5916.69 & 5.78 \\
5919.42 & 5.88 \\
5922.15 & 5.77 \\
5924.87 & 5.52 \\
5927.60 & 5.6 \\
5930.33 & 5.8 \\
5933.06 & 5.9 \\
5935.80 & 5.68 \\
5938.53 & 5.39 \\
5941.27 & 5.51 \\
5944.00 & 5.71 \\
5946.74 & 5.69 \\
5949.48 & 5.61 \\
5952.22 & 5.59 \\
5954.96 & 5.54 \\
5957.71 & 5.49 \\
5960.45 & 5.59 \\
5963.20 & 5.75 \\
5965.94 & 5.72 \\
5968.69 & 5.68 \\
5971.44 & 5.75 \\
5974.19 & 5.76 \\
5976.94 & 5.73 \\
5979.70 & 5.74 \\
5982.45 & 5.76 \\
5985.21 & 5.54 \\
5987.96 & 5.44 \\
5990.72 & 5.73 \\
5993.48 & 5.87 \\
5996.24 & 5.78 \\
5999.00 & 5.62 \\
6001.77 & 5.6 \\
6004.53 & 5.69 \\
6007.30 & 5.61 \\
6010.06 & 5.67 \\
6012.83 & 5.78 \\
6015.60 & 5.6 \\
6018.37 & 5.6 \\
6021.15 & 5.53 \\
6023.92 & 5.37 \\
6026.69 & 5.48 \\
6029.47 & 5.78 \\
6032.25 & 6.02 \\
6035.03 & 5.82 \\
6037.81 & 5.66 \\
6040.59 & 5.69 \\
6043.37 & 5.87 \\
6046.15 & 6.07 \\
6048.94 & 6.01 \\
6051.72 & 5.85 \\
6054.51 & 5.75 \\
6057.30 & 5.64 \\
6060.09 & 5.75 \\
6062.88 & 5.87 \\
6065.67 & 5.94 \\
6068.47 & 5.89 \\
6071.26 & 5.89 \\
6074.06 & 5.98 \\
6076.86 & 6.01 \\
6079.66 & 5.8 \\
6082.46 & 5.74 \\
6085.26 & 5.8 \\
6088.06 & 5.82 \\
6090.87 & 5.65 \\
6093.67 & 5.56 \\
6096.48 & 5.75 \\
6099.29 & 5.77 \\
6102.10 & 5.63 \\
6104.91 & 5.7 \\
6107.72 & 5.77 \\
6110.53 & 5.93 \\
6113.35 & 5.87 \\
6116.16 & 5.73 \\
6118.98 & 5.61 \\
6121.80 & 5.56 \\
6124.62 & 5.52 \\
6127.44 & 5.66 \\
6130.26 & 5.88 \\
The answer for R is 1.2 AA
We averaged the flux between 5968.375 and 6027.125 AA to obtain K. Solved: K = 5.65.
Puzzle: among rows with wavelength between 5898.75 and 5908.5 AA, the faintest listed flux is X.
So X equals 5.47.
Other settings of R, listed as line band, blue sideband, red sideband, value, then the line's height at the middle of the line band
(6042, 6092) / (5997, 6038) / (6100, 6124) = -1.4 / 5.69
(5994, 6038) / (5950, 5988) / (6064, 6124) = 0.3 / 5.7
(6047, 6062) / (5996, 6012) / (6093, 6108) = -0.4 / 5.68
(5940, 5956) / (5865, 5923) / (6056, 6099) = 0.0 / 5.59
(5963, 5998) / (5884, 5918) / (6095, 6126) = -1.5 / 5.48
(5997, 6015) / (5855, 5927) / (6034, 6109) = 0.1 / 5.69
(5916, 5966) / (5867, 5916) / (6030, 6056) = -0.7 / 5.58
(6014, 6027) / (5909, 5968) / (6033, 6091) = 0.5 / 5.77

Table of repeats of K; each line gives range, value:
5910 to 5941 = 5.62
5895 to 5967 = 5.58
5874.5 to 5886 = 5.7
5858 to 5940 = 5.54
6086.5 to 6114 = 5.74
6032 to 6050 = 5.87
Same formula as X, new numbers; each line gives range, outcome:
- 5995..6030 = 5.37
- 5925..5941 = 5.39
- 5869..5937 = 4.87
